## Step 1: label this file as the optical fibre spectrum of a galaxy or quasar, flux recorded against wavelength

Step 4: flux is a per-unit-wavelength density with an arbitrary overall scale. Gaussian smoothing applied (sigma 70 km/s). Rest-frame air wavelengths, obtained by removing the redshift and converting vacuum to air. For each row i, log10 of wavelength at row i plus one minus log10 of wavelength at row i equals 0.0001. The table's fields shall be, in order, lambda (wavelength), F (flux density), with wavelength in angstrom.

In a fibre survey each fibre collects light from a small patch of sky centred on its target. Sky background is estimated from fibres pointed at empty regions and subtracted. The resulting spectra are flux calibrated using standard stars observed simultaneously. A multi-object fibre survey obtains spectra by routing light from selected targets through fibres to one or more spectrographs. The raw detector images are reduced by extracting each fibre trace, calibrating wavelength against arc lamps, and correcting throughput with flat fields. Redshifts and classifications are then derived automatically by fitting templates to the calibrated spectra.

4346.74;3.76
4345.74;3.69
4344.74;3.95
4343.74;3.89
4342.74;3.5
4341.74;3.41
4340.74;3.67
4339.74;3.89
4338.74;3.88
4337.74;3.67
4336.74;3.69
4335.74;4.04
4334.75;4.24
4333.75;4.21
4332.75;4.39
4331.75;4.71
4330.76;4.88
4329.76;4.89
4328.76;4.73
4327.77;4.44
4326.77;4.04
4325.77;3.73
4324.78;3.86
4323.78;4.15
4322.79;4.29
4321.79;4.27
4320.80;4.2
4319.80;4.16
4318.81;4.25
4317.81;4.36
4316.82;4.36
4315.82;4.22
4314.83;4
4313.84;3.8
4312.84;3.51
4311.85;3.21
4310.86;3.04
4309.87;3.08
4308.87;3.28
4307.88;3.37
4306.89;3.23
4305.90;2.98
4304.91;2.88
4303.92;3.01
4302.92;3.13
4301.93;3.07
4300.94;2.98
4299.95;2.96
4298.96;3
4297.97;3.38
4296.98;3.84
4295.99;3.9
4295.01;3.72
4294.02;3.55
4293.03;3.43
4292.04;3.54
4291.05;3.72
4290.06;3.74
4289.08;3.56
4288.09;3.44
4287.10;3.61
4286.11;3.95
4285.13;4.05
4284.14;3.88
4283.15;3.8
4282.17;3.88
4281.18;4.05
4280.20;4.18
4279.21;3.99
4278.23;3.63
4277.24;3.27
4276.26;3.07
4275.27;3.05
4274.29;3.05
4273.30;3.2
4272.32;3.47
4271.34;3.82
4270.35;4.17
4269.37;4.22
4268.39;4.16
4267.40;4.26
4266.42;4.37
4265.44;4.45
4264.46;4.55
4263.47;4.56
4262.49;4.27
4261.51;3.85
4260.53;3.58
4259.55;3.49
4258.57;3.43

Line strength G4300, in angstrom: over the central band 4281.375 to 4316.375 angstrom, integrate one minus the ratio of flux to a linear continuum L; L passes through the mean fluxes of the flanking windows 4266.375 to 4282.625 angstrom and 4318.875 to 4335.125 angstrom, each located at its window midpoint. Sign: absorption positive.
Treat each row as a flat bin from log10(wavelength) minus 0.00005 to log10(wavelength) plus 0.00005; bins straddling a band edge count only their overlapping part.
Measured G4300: 4.5 angstrom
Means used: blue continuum 3.74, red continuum 4.32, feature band 3.48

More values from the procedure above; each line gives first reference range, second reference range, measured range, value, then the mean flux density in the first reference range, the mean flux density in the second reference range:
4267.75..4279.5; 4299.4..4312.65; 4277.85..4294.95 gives -1.83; 3.59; 3.1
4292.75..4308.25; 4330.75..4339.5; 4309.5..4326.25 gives -0.91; 3.27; 4.14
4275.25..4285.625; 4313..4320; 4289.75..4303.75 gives 1.80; 3.75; 4.13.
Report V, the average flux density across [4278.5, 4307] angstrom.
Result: 3.54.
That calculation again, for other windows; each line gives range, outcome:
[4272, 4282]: 3.51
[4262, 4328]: 3.72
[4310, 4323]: 3.94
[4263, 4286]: 3.88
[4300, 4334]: 3.83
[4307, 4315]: 3.38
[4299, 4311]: 3.08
